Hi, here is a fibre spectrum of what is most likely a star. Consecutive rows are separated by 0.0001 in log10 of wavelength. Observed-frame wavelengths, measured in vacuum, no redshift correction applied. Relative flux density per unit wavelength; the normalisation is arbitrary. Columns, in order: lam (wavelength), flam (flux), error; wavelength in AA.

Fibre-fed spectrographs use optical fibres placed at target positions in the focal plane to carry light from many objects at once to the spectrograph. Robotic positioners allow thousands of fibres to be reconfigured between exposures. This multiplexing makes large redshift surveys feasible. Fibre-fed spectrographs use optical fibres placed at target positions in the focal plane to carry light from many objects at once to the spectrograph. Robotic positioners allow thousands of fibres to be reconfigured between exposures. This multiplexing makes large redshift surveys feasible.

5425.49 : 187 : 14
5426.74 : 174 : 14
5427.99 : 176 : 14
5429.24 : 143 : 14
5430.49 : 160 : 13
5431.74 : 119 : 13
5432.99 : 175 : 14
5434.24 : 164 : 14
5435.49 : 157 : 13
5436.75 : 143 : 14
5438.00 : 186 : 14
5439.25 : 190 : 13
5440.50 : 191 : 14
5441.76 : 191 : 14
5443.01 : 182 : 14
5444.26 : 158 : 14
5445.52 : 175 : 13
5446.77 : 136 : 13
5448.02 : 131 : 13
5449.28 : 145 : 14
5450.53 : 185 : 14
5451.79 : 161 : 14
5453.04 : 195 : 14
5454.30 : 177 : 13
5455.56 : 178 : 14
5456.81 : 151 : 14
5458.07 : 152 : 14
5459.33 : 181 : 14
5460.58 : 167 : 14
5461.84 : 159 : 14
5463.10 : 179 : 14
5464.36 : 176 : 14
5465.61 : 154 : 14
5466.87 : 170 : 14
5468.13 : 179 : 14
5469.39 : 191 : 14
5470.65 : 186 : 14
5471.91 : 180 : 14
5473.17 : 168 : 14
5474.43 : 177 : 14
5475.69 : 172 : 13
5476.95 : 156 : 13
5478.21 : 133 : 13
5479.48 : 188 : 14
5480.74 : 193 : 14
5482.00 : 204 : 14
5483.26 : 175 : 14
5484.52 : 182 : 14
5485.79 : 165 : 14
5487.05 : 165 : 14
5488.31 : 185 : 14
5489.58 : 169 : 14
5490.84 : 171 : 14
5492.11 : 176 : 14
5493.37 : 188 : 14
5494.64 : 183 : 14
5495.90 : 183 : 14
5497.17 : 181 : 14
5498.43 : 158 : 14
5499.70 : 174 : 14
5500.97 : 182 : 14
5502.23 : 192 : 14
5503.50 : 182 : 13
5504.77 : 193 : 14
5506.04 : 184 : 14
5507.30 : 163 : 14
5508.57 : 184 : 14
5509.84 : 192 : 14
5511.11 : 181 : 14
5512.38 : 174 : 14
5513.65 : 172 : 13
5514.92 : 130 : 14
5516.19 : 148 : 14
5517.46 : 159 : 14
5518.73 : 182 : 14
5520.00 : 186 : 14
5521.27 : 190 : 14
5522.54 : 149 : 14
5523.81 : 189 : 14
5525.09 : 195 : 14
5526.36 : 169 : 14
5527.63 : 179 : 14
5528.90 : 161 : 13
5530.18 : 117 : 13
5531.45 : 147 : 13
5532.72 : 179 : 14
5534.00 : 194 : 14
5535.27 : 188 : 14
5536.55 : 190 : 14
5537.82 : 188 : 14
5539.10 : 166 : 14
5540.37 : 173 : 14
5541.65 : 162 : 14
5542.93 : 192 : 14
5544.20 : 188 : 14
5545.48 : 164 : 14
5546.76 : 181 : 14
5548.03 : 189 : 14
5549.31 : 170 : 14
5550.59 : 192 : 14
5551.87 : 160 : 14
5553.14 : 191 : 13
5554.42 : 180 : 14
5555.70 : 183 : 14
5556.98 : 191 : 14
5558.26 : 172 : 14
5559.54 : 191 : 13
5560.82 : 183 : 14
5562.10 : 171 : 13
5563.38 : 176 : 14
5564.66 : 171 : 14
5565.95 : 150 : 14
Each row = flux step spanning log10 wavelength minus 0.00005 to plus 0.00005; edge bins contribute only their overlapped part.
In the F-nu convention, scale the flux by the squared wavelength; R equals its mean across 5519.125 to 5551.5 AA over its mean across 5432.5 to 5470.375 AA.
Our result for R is 1.1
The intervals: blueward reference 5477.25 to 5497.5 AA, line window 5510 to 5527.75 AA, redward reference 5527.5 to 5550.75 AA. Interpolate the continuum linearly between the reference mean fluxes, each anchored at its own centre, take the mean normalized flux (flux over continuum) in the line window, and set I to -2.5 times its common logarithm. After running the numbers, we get 0.021 mag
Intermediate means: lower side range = 177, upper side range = 174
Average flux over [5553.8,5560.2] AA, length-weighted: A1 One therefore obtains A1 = 183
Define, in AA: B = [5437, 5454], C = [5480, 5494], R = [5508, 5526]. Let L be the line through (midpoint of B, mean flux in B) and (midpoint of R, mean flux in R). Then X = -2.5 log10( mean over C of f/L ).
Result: -0.04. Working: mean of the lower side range 171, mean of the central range 180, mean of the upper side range 173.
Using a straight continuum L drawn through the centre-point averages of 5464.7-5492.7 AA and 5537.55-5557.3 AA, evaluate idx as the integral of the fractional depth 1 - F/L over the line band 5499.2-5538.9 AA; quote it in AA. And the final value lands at 0.59 AA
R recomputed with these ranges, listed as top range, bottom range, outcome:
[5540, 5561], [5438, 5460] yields 1.10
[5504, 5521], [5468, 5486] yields 0.99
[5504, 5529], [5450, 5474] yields 1.03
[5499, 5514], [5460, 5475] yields 1.06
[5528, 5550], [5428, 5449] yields 1.11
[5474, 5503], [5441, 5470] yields 1.06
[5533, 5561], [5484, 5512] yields 1.03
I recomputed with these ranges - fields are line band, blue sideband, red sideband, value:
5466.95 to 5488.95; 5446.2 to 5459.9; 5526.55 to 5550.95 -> -0.06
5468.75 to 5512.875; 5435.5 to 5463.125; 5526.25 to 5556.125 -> -0.04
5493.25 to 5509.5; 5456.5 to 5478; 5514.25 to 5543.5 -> -0.06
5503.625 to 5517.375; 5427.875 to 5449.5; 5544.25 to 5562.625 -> 0.01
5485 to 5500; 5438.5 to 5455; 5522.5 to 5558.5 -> -0.01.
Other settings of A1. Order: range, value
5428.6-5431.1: 152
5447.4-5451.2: 154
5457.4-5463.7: 167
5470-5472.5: 183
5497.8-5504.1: 178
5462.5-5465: 178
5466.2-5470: 180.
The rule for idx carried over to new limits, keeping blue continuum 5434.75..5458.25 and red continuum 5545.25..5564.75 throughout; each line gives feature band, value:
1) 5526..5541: 0.54 AA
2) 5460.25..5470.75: -0.19 AA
